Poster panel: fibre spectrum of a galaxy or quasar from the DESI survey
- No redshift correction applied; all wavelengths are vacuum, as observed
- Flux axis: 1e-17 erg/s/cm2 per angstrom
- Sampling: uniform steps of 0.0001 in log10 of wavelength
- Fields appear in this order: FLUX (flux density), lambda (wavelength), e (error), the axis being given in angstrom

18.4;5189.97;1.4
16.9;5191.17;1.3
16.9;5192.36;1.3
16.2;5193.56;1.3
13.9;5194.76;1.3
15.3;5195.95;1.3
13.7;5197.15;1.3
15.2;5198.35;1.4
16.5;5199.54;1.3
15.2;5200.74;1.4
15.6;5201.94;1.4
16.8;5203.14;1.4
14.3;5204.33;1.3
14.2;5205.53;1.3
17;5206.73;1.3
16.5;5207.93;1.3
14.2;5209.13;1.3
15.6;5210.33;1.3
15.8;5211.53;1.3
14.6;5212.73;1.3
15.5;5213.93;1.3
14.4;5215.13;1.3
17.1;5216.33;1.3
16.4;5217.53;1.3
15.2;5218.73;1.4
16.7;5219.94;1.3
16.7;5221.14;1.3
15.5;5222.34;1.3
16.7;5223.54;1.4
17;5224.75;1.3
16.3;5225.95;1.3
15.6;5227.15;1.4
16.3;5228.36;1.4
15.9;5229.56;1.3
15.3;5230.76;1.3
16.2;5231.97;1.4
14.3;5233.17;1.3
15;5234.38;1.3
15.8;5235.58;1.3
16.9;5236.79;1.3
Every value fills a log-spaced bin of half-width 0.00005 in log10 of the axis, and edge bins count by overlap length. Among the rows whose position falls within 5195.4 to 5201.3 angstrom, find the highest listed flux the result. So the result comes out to 16.5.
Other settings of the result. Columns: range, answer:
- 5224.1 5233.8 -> 17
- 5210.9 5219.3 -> 17.1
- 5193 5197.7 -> 16.2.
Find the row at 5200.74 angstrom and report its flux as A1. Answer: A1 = 15.2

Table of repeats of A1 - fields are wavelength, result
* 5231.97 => 16.2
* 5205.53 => 14.2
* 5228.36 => 16.3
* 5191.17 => 16.9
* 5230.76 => 15.3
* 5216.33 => 17.1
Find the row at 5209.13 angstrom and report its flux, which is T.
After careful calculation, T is 14.2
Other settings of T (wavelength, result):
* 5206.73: 17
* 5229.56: 15.9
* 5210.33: 15.6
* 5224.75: 17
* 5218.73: 15.2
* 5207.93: 16.5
